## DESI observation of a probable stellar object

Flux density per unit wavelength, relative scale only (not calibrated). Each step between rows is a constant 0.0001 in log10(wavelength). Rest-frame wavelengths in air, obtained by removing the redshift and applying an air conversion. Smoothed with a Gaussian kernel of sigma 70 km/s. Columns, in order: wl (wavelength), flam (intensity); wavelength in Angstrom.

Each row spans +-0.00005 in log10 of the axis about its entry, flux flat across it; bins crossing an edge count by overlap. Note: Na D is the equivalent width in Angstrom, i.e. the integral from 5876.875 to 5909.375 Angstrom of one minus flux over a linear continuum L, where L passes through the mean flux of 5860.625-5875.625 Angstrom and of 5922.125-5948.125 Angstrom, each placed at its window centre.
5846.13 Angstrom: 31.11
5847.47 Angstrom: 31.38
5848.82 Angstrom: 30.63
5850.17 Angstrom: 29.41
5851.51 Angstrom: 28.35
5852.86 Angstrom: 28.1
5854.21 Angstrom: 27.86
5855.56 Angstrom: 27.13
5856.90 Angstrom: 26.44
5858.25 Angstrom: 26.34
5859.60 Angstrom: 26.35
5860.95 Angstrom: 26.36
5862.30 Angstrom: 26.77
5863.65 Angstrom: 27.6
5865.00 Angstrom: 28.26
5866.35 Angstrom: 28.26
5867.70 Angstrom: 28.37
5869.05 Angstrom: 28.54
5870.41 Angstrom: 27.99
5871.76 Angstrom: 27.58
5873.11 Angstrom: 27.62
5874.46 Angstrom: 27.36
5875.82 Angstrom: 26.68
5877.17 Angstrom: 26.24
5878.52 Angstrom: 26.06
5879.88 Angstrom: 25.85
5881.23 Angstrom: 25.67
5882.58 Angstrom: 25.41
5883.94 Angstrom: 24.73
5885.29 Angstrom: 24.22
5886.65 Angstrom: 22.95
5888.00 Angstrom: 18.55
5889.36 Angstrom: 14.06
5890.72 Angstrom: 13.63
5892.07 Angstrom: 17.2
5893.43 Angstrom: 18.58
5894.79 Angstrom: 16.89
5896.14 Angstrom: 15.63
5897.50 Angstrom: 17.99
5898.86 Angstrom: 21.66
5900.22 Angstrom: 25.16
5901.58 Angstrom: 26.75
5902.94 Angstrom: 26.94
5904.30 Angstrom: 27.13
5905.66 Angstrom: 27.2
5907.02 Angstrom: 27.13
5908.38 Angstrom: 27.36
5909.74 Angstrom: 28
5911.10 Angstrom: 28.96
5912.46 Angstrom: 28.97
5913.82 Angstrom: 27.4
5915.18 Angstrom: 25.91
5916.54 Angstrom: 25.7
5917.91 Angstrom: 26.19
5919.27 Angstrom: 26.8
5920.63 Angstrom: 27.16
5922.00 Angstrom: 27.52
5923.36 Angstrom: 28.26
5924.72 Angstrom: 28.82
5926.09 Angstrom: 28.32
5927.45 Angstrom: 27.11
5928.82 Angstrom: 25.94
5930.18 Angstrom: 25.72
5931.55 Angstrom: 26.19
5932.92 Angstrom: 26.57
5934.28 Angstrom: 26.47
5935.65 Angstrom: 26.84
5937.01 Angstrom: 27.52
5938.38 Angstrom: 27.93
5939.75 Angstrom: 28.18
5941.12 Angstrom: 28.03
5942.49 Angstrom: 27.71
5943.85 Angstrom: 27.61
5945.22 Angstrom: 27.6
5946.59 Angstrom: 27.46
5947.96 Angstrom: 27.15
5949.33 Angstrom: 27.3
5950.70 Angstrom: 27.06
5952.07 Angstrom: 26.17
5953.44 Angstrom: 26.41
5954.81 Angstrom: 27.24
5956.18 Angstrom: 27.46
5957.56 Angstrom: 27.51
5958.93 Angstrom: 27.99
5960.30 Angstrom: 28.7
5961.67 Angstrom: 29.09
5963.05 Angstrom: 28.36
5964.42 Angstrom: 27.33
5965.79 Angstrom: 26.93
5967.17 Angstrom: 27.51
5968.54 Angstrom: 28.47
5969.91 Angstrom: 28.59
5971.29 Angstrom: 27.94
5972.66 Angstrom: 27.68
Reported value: 5.8 Angstrom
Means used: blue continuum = 27.7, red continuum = 27.4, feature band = 22.6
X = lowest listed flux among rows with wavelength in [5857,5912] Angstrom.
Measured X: 13.63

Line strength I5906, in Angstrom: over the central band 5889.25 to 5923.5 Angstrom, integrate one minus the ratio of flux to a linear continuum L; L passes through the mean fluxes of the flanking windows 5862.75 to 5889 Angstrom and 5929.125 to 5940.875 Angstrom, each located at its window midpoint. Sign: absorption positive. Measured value 3.13 Angstrom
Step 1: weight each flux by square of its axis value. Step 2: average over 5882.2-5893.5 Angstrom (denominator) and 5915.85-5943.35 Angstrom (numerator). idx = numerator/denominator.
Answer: 1.4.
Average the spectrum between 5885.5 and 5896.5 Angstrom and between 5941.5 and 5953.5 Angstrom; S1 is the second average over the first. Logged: 1.55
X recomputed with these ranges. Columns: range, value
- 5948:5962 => 26.17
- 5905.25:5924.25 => 25.7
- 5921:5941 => 25.72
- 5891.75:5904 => 15.63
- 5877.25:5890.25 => 14.06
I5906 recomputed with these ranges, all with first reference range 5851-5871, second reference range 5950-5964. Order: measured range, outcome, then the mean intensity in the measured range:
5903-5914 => -0.08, 27.7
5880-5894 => 3.46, 20.7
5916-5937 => 0.48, 26.9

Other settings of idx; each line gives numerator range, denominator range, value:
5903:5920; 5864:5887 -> 1.03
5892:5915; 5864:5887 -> 0.92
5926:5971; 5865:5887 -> 1.06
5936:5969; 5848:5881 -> 1.03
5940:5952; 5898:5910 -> 1.06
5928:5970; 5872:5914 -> 1.17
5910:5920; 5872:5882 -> 1.04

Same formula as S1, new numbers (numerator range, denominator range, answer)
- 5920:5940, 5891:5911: 1.18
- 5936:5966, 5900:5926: 1.01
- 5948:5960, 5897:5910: 1.06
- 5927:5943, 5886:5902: 1.42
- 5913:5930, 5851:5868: 0.99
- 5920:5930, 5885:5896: 1.53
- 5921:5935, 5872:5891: 1.14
